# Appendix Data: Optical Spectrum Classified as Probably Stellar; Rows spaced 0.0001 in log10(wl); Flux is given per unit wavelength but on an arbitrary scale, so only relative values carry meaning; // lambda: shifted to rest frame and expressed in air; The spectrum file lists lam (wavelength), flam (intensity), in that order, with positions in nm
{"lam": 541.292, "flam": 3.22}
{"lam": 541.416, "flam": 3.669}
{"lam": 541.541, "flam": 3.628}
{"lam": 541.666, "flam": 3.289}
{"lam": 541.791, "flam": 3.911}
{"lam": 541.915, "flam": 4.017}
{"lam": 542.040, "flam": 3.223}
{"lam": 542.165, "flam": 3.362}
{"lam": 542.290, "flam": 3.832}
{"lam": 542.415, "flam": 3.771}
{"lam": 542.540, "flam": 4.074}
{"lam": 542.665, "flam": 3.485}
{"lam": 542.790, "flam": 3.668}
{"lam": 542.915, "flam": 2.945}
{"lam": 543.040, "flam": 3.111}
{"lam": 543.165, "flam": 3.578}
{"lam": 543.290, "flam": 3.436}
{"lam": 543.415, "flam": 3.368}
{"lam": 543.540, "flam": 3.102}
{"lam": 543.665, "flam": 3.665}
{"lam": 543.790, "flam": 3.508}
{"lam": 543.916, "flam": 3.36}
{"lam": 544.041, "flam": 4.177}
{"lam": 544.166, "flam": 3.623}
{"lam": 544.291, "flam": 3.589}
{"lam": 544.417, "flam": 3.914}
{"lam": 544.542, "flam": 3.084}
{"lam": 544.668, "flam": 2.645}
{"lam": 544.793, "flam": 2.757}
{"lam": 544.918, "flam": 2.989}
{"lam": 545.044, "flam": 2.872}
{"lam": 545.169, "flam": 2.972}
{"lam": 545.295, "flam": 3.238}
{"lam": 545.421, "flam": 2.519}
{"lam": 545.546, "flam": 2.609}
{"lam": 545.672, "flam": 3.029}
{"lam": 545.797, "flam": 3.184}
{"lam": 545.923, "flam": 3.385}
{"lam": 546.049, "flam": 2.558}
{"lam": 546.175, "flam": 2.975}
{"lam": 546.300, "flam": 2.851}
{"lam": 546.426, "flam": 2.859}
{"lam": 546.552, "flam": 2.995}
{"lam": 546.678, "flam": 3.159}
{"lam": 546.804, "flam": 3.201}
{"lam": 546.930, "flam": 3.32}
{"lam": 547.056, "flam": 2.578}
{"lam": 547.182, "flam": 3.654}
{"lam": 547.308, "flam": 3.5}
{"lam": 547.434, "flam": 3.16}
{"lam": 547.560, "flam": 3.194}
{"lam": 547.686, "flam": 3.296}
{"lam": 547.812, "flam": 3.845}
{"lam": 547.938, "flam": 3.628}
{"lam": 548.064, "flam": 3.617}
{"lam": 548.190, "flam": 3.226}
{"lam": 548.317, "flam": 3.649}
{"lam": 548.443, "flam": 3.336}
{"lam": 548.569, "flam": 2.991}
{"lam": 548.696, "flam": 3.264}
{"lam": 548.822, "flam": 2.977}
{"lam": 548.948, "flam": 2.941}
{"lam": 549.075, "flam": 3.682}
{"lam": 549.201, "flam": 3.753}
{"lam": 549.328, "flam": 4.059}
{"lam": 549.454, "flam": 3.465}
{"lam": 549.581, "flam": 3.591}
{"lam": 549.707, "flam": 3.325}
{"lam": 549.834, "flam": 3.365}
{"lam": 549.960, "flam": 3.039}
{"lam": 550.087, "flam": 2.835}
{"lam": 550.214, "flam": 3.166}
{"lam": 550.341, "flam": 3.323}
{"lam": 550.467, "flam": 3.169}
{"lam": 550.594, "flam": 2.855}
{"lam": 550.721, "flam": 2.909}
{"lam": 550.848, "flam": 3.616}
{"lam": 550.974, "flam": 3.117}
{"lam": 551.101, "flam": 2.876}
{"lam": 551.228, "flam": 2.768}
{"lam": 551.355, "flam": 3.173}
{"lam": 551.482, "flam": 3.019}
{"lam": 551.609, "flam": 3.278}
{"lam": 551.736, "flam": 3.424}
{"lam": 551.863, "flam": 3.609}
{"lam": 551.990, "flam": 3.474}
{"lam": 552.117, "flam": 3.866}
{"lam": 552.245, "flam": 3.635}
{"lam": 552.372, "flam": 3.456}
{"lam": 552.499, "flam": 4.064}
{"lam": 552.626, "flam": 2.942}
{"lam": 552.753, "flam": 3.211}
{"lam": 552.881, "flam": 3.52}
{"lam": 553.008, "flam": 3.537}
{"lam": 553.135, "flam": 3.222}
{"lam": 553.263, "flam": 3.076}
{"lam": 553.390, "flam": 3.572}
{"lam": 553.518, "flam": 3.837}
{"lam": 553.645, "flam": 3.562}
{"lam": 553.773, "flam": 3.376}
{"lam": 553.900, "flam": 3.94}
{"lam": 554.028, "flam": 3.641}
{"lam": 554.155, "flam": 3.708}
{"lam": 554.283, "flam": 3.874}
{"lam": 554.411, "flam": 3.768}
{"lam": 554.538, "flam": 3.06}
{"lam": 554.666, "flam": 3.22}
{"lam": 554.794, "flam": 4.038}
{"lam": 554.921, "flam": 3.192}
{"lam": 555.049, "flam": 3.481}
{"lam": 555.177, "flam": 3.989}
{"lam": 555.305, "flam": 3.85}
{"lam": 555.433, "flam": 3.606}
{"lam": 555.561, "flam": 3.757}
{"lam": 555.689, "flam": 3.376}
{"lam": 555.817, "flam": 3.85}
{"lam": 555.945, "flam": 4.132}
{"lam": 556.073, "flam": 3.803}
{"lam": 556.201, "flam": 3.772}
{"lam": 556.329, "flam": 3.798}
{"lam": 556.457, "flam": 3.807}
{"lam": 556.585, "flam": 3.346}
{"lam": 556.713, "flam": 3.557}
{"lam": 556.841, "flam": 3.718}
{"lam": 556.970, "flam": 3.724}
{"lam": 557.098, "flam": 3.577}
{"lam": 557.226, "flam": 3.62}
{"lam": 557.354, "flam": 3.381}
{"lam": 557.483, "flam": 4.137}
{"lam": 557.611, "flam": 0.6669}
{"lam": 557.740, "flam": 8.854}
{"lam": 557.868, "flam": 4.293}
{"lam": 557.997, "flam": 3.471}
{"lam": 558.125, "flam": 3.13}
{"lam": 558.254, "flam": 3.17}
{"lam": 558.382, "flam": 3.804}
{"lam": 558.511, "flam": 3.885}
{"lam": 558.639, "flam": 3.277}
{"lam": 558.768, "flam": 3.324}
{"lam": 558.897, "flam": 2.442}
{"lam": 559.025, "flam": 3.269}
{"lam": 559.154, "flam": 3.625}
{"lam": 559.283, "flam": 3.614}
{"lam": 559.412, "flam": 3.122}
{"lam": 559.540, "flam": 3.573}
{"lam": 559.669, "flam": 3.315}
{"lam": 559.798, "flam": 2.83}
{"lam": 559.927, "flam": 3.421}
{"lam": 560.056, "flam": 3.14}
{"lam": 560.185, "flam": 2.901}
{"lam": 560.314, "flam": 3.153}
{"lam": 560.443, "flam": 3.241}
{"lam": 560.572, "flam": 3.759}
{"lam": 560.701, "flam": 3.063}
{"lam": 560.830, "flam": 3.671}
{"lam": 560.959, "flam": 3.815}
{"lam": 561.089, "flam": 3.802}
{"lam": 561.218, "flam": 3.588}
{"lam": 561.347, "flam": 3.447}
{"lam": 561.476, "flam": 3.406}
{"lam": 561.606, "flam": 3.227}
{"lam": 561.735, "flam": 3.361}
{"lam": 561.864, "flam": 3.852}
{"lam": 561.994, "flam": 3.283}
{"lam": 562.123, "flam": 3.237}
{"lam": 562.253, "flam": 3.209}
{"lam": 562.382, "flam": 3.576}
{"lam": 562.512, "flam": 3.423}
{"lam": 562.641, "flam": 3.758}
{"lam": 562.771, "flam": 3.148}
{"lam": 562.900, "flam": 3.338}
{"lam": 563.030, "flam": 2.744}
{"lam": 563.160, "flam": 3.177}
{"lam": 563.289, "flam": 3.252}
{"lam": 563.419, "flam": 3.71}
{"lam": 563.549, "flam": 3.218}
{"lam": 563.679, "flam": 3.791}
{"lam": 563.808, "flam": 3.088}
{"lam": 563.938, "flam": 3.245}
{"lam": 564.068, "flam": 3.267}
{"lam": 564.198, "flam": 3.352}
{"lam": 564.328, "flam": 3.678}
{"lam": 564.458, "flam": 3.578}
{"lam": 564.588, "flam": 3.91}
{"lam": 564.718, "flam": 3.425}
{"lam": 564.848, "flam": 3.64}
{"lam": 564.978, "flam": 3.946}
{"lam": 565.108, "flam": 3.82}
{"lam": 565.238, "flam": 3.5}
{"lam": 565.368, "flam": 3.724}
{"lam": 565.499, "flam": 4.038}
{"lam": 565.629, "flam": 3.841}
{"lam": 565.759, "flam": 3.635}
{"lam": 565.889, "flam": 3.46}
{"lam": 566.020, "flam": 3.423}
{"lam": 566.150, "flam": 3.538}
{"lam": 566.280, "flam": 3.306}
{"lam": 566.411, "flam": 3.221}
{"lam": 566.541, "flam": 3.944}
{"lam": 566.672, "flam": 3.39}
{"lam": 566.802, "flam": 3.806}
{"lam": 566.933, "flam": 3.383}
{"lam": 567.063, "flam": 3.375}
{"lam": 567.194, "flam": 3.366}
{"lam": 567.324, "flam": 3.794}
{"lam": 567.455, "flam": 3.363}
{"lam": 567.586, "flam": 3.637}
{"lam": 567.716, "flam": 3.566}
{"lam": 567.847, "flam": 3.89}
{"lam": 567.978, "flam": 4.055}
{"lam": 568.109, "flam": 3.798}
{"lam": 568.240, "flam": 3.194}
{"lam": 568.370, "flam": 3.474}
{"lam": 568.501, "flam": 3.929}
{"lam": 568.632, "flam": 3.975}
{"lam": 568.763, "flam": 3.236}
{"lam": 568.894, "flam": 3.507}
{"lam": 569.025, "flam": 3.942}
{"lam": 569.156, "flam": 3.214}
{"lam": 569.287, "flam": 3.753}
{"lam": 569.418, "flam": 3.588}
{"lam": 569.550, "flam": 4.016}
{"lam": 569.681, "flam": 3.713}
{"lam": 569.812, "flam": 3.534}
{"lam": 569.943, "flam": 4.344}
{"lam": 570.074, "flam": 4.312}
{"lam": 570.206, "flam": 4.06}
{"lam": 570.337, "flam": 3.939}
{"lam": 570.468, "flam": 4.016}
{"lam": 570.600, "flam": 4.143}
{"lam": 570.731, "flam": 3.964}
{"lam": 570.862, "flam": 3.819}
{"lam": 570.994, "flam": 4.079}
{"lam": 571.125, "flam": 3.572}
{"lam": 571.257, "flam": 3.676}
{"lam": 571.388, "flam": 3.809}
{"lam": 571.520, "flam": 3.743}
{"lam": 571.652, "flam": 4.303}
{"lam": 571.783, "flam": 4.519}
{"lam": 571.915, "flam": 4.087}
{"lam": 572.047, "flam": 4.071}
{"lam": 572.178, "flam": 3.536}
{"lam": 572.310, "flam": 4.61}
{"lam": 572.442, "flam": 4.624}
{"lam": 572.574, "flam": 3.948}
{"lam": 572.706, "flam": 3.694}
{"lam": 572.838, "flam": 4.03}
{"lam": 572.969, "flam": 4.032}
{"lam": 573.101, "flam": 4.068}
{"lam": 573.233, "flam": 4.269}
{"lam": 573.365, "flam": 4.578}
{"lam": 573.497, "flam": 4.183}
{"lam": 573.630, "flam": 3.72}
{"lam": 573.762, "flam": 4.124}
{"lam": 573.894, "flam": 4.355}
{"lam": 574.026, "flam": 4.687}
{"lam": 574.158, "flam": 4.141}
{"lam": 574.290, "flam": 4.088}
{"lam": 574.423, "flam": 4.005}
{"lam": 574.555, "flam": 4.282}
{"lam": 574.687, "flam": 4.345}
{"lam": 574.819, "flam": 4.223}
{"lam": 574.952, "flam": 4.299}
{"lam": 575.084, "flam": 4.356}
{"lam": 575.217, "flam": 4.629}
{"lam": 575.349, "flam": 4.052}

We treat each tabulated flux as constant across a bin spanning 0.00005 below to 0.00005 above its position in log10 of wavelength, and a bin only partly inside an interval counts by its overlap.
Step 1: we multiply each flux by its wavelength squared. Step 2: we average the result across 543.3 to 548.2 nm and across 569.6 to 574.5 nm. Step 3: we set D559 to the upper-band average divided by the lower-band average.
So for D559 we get 1.4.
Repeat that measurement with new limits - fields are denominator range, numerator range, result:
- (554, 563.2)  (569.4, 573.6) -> 1.20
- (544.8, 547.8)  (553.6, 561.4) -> 1.22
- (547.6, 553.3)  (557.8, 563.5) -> 1.05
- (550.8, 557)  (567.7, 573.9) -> 1.18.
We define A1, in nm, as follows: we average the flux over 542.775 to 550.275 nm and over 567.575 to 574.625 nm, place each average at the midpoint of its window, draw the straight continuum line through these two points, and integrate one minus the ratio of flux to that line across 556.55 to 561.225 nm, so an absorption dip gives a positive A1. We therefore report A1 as 0.11 nm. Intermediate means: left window 3.25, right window 3.96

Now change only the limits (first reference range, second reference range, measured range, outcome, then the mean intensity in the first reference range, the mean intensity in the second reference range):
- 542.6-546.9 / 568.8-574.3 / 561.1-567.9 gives 0.52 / 3.19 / 4.01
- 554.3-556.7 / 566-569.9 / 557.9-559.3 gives 0.10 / 3.66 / 3.6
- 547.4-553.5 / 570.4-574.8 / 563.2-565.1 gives 0.15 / 3.34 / 4.1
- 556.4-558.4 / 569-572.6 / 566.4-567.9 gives 0.13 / 3.77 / 3.96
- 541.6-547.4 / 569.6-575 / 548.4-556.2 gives 0.15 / 3.28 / 4.09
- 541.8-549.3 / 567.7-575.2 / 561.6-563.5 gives 0.20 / 3.3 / 3.99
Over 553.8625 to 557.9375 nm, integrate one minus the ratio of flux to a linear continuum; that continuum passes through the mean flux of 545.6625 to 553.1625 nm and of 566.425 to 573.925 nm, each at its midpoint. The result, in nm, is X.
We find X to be -0.354 nm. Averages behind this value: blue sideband 3.28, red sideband 3.87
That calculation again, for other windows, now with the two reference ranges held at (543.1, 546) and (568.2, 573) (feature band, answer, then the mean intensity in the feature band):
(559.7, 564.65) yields 0.40 nm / 3.38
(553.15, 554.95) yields -0.04 nm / 3.56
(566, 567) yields 0.08 nm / 3.51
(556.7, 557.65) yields 0.05 nm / 3.35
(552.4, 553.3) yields 0.02 nm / 3.38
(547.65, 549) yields 0.00 nm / 3.35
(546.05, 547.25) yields 0.09 nm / 3.04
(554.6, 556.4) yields -0.10 nm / 3.7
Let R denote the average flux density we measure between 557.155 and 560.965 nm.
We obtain 3.49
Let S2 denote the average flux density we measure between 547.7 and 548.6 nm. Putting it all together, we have 3.48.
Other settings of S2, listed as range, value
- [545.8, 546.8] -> 2.99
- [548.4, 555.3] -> 3.4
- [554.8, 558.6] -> 3.75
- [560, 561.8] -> 3.4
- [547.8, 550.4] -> 3.37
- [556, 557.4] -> 3.65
